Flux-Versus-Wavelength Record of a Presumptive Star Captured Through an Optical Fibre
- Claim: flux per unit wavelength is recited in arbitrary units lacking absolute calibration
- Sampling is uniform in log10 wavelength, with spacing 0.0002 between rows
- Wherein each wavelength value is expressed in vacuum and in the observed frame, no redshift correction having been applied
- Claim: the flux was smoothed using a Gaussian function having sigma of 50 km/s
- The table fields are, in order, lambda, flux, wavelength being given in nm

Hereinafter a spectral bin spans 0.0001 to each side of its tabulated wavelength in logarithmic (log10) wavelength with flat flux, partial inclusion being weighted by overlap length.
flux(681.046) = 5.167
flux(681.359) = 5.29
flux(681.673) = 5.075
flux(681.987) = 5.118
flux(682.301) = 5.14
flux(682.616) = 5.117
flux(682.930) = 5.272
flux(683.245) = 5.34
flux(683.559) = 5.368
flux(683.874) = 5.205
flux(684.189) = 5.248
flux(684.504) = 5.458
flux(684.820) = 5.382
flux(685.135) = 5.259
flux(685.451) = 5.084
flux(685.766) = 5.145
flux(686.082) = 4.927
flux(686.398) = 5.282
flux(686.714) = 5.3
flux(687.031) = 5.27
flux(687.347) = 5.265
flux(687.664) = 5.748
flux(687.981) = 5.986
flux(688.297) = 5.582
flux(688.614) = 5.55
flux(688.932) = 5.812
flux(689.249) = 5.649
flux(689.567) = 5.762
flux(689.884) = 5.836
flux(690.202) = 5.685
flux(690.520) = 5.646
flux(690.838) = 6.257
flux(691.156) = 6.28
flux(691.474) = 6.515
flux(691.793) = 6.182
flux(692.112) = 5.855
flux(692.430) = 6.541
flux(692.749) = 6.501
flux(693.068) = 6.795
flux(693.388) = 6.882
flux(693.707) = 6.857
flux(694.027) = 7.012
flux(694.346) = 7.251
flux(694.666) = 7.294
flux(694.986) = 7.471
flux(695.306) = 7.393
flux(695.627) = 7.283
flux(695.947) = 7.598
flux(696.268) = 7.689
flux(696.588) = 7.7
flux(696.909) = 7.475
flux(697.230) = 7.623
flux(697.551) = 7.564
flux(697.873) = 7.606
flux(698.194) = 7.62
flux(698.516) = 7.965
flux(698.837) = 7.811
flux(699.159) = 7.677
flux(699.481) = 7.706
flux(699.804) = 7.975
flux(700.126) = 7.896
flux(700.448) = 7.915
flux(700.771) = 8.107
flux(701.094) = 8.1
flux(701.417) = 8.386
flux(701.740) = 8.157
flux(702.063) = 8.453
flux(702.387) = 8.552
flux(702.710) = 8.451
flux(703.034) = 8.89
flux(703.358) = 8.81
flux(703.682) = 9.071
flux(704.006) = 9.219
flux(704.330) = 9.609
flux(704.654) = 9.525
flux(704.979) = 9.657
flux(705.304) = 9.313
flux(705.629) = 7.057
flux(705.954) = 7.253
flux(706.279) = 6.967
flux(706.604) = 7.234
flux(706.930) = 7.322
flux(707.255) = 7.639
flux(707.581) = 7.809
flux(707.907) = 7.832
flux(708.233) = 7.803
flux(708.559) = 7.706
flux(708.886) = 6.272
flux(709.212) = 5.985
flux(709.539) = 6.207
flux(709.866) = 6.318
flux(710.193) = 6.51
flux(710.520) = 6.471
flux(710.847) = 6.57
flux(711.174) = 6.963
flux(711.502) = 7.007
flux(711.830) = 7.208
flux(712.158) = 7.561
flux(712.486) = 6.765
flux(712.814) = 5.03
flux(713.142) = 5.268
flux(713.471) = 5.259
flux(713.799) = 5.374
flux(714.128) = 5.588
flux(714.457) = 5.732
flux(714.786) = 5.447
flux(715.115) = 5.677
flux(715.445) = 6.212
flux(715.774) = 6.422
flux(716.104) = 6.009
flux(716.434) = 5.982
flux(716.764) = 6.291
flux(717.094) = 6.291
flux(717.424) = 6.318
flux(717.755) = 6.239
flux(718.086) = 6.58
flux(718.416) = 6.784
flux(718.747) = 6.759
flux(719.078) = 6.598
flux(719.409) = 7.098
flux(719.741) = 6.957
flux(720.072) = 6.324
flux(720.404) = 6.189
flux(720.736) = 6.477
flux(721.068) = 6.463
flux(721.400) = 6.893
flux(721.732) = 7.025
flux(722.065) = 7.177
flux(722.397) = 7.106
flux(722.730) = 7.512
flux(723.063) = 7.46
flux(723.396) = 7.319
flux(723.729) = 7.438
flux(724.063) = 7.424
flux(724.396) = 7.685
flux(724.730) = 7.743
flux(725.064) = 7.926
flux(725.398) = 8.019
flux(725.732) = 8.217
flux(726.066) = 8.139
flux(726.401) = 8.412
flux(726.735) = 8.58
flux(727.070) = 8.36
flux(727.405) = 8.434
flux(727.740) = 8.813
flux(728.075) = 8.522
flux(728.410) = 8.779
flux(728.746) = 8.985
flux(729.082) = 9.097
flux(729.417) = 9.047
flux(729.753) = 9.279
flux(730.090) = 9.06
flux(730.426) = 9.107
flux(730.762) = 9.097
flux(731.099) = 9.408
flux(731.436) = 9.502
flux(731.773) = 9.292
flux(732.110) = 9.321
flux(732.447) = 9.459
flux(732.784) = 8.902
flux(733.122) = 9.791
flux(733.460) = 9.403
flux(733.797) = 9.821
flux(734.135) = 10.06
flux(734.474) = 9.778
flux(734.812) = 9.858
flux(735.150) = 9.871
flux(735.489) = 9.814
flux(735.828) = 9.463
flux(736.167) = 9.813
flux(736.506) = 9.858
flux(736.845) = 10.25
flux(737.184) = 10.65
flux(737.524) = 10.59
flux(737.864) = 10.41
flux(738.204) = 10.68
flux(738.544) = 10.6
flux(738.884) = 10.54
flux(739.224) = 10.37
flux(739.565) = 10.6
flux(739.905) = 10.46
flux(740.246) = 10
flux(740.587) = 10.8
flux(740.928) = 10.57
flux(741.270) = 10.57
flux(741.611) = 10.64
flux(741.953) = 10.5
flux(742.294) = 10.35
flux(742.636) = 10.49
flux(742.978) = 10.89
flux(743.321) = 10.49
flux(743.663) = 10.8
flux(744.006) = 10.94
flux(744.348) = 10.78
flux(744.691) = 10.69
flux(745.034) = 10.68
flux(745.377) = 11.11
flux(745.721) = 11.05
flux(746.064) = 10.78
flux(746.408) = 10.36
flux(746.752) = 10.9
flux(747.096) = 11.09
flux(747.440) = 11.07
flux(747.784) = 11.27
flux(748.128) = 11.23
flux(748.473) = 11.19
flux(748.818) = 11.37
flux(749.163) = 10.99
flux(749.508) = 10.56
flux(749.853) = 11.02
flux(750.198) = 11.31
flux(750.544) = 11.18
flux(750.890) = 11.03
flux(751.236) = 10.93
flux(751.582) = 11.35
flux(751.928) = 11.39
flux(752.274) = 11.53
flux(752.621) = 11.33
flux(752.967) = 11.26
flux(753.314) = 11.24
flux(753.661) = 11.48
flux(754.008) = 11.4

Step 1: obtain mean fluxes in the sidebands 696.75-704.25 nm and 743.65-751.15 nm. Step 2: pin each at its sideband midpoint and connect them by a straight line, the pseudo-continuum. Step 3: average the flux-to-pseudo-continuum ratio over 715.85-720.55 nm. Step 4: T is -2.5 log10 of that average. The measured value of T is 0.39 mag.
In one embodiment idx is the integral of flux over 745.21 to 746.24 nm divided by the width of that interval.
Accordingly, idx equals 11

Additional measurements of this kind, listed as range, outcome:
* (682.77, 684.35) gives 5.29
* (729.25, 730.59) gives 9.12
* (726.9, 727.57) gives 8.39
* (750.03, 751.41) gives 11.1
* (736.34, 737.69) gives 10.3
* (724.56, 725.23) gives 7.83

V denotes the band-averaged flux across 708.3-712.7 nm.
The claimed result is 6.74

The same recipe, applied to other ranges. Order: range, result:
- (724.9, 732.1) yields 8.78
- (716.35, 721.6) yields 6.53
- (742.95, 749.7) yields 10.9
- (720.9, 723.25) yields 7.09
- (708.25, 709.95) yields 6.62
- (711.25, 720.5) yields 6.26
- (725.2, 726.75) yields 8.24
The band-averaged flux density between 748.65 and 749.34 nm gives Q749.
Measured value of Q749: 11.2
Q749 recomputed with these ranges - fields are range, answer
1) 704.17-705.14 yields 9.6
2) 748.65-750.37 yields 11.1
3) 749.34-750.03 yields 10.8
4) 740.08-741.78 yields 10.5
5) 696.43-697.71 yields 7.59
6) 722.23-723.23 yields 7.36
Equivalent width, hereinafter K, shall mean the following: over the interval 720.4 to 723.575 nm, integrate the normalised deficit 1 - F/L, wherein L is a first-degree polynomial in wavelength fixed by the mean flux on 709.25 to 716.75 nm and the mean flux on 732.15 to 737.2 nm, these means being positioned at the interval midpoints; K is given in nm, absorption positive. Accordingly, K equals 0.27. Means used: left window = 6.16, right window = 9.75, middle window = 7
